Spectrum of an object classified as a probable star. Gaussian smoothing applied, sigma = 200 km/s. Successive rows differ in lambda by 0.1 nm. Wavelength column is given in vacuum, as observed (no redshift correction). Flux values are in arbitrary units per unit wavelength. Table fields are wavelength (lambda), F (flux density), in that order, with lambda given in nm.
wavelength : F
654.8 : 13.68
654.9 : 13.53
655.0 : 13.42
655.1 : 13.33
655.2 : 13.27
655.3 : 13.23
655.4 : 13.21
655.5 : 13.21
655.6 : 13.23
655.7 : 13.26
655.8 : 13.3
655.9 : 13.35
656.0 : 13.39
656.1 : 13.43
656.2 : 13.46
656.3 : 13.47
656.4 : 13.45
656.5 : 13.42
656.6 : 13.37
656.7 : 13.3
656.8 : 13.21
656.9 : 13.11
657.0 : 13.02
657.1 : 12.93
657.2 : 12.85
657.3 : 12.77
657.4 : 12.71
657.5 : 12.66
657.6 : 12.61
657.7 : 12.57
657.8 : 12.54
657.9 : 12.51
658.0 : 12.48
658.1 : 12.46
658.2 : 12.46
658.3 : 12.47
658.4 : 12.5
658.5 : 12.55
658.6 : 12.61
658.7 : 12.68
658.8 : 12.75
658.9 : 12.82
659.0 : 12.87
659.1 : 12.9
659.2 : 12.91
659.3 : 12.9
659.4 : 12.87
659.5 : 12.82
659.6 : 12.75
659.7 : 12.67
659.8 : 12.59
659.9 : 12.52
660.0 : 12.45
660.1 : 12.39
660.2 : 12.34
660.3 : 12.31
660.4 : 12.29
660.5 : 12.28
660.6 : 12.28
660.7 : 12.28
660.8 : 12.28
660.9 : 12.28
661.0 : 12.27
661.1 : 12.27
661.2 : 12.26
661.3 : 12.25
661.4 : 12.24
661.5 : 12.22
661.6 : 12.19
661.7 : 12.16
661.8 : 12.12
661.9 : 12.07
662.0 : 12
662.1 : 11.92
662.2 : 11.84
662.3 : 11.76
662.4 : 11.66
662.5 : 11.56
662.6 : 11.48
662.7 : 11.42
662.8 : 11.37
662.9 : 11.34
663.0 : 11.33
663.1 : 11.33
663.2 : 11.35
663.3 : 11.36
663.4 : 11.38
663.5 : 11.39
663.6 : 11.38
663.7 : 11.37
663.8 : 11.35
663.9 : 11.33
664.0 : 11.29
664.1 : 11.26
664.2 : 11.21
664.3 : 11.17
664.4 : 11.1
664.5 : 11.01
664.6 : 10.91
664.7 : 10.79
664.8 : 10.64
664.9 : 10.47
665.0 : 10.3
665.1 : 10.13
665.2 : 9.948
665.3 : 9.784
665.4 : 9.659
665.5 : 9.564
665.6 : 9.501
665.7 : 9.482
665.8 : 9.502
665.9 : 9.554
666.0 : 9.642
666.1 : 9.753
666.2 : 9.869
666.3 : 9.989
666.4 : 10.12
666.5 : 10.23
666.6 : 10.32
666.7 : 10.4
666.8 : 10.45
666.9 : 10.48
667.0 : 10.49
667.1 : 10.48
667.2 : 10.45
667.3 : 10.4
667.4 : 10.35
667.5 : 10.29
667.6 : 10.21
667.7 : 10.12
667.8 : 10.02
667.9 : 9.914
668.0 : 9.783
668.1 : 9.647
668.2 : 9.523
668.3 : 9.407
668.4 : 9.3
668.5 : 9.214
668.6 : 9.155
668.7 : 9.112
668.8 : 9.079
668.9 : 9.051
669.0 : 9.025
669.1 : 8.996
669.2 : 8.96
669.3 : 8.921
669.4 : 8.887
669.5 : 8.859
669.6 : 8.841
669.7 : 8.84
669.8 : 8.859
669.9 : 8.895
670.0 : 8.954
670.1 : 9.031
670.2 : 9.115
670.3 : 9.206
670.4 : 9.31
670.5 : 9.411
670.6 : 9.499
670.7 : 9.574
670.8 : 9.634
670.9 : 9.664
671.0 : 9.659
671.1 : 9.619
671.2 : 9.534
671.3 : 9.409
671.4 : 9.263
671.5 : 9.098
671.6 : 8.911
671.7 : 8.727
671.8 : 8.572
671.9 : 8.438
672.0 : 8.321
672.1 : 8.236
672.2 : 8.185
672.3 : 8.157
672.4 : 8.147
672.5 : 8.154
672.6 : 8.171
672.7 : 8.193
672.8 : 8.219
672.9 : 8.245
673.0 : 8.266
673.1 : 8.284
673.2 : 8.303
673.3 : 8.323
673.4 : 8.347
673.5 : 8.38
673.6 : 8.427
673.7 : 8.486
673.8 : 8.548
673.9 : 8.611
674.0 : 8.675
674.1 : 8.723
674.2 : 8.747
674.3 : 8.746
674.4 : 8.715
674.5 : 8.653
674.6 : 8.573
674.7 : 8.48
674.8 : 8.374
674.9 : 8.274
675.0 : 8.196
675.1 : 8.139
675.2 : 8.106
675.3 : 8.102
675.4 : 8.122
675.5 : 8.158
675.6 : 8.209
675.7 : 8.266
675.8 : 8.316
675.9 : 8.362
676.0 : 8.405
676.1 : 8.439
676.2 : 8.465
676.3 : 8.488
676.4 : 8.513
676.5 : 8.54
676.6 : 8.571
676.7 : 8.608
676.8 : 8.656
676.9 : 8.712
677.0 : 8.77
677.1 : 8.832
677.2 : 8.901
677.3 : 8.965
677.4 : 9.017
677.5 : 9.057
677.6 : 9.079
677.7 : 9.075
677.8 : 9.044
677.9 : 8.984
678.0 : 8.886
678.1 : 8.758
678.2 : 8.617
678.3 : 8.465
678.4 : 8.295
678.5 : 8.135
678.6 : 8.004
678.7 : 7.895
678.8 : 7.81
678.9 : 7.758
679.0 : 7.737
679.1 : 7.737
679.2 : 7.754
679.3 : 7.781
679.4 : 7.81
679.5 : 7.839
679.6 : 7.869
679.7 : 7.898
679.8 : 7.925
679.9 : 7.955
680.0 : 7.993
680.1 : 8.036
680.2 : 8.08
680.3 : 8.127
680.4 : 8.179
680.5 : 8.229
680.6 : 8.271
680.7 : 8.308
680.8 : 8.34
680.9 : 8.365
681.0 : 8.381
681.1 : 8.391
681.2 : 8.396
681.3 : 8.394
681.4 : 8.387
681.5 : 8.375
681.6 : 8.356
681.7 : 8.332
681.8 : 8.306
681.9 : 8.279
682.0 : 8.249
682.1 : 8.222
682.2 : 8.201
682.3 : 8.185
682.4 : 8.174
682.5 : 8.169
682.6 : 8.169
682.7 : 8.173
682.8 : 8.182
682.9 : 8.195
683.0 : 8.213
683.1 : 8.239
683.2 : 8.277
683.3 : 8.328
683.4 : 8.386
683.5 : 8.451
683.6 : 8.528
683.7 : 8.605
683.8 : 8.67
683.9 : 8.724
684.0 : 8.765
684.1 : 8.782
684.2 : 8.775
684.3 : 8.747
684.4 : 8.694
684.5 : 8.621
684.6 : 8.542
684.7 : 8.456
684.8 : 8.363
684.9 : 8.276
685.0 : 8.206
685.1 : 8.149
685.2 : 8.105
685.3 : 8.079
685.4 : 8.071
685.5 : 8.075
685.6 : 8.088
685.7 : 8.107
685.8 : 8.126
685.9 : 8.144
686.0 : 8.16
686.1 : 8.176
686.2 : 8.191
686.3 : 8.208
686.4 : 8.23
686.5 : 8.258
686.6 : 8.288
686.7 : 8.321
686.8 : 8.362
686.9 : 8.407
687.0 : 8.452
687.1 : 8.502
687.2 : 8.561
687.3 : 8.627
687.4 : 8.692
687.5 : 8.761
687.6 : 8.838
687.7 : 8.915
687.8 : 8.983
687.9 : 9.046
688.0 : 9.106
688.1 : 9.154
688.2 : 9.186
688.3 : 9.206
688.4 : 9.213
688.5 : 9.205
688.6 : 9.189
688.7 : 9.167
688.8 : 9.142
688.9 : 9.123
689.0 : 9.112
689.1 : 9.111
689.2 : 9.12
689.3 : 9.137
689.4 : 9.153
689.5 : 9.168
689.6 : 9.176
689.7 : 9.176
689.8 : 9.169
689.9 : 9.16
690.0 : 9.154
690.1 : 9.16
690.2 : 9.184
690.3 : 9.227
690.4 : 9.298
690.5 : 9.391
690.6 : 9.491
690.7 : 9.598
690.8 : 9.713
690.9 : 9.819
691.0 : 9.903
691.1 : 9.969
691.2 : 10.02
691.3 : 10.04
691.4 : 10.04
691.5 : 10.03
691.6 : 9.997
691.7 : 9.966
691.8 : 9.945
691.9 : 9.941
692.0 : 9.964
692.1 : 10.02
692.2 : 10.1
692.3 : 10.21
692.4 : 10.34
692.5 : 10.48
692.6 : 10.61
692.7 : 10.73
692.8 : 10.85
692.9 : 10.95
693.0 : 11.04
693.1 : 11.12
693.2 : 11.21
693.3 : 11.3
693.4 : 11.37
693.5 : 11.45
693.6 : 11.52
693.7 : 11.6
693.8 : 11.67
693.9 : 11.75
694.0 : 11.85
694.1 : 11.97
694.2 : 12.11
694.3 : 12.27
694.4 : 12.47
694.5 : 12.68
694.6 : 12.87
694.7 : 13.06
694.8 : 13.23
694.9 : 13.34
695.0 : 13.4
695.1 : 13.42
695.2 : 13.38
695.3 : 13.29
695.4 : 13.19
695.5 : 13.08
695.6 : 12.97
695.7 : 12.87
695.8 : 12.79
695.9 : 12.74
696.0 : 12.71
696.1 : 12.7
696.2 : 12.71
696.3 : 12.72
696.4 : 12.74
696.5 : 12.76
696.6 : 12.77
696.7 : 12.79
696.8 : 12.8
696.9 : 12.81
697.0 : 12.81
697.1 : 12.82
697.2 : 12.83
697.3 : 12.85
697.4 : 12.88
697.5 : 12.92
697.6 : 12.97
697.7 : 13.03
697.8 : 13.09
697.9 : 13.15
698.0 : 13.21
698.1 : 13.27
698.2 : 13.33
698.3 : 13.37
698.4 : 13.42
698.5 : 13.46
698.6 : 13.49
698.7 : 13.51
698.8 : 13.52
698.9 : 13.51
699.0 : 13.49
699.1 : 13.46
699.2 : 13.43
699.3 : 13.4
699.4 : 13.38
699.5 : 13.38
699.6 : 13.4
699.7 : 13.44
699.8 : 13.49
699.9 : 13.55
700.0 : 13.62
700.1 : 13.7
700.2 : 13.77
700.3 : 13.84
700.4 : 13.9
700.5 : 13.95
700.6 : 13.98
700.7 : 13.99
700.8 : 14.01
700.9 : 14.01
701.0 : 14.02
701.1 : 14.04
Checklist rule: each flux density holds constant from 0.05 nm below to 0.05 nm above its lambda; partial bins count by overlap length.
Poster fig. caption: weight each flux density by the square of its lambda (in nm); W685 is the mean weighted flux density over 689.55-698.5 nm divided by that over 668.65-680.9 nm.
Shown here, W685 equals 1.4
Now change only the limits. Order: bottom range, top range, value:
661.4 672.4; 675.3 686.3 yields 0.86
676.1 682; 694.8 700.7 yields 1.67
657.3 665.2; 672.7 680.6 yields 0.73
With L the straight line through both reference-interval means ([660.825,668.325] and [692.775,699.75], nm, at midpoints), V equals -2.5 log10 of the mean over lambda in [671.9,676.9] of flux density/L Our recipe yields 0.34 mag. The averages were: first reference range 10.9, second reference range 12.7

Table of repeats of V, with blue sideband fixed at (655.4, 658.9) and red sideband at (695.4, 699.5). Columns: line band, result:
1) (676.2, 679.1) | 0.45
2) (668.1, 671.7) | 0.37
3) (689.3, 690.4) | 0.38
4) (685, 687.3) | 0.50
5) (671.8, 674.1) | 0.48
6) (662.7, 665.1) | 0.17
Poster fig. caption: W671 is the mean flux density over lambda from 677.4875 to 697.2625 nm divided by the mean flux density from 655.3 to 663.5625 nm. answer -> 0.77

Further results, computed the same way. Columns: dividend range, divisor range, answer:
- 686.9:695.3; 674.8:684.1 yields 1.23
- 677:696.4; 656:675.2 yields 0.89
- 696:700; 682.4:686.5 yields 1.58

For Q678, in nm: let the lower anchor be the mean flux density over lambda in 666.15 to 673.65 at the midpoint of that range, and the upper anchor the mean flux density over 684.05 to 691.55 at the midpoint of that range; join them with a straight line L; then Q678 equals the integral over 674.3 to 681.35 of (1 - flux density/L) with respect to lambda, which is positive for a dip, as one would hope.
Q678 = 0.557 nm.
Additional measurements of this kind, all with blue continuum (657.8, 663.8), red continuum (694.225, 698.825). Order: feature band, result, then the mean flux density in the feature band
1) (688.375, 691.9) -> 0.934 nm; 9.45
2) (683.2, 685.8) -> 0.880 nm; 8.42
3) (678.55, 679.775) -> 0.464 nm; 7.83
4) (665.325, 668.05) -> 0.504 nm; 10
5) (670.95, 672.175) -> 0.341 nm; 8.97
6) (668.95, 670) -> 0.294 nm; 8.91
